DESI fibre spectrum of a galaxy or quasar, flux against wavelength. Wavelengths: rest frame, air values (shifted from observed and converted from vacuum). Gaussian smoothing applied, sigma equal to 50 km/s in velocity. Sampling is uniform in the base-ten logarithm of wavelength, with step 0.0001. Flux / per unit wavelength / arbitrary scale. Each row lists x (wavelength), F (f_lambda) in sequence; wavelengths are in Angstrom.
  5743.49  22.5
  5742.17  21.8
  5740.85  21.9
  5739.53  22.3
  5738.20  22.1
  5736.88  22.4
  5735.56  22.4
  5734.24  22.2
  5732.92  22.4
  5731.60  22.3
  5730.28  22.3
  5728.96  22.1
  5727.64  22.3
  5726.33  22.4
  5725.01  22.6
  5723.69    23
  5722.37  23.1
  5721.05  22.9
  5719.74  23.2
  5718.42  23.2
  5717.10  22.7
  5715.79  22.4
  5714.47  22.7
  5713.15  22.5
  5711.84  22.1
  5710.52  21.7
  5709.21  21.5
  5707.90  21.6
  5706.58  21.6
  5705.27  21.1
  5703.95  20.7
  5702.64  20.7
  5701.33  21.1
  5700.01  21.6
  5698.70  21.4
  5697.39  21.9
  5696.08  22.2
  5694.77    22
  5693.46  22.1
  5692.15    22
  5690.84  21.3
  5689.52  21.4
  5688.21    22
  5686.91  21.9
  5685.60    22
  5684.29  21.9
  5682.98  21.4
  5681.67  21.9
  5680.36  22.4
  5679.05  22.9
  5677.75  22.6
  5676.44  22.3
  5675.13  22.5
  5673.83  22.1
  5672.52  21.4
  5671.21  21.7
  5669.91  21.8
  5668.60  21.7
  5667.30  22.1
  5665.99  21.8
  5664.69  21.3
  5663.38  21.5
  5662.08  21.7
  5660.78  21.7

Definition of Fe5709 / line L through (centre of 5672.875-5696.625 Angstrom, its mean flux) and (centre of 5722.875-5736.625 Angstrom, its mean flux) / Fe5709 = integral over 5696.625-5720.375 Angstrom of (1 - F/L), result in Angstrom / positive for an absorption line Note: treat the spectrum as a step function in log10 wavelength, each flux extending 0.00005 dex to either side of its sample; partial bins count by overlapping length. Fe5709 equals 0.39 Angstrom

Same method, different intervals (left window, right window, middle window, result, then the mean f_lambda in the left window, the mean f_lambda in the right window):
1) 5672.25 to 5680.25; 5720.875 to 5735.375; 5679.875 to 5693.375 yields 0.3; 22.4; 22.5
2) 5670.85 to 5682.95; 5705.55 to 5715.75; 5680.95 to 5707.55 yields 0.5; 22.2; 22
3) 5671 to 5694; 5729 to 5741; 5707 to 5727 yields -0.3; 22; 22.3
